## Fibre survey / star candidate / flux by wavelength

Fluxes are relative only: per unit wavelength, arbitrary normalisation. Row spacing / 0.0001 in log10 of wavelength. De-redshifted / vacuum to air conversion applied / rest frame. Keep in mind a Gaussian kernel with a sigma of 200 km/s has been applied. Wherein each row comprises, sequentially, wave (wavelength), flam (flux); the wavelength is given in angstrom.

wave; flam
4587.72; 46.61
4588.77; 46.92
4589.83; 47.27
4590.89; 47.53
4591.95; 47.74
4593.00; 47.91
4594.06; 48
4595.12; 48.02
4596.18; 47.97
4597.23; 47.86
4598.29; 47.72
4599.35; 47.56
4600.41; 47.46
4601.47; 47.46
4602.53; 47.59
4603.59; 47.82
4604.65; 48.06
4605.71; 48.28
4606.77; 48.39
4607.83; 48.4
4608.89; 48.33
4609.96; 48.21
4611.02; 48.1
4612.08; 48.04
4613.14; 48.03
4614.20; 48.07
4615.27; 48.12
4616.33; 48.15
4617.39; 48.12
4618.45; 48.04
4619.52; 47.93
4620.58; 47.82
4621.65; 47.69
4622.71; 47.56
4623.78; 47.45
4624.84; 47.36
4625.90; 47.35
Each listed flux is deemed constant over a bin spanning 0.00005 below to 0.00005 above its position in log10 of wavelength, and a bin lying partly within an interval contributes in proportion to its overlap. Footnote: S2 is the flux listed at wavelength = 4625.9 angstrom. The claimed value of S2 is 47.35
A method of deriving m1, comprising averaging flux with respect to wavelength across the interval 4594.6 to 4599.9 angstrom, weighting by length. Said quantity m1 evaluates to 47.9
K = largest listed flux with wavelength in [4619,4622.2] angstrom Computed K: 47.93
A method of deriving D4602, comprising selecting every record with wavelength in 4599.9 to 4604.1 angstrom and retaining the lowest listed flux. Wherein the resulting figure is 47.46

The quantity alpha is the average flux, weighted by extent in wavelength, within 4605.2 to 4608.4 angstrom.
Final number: 48.4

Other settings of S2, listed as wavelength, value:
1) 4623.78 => 47.45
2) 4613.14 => 48.03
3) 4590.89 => 47.53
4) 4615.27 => 48.12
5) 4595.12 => 48.02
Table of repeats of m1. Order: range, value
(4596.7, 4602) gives 47.7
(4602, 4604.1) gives 47.7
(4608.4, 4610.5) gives 48.1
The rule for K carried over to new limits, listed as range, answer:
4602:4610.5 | 48.4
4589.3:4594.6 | 48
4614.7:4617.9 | 48.15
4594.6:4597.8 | 48.02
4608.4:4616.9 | 48.33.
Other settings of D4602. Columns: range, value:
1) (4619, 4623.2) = 47.56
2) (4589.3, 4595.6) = 47.27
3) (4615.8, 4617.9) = 48.12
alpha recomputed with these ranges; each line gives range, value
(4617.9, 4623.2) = 47.8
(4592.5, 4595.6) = 47.9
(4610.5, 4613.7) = 48.2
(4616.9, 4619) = 48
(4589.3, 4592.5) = 47.5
